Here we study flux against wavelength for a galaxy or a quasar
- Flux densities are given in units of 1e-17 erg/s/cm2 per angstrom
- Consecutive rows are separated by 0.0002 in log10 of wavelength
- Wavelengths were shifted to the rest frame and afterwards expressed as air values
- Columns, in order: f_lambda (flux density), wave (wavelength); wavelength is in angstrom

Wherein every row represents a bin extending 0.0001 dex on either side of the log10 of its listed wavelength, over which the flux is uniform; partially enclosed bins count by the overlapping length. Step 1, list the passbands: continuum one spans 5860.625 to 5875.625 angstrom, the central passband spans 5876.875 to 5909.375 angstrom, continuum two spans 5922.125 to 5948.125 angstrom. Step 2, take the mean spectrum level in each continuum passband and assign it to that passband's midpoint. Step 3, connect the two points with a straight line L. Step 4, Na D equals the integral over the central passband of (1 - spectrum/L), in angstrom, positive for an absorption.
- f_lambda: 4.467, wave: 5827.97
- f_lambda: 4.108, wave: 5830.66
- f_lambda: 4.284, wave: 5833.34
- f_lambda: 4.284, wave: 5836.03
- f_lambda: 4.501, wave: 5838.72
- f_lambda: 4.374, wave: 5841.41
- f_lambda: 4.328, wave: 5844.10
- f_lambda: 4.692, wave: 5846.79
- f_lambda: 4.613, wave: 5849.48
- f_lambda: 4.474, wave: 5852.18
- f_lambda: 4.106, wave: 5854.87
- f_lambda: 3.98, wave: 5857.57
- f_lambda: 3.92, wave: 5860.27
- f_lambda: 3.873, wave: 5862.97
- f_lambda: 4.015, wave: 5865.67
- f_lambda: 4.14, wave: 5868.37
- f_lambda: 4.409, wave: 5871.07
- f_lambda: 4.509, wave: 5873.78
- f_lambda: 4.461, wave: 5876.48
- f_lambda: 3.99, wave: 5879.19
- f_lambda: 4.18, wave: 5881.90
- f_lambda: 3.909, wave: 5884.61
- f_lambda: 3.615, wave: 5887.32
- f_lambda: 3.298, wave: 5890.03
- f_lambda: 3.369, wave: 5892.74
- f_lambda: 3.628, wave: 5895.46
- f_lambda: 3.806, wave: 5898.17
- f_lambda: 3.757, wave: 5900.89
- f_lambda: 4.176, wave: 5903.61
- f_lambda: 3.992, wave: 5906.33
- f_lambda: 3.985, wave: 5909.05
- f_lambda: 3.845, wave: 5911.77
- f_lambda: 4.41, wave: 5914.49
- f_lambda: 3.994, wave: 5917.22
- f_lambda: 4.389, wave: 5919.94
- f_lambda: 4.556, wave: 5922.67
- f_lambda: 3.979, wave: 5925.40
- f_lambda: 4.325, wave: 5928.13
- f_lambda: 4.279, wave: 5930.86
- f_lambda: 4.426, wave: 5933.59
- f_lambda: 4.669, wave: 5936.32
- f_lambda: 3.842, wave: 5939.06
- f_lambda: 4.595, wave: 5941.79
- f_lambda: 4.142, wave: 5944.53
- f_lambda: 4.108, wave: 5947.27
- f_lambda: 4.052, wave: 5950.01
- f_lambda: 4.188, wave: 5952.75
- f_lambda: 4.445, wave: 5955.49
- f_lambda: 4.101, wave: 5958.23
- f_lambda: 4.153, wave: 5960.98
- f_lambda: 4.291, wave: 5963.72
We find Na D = 3.1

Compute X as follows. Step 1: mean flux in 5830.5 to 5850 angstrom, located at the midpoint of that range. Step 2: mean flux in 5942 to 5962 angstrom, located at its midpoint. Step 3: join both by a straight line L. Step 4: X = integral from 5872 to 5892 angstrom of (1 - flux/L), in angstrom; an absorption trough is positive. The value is 1.6 angstrom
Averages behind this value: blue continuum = 4.41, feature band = 3.98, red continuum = 4.19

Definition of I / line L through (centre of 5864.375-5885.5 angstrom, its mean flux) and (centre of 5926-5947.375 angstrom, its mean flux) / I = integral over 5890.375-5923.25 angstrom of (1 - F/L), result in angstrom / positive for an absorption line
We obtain 2.3 angstrom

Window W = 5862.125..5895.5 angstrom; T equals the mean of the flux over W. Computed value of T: 3.97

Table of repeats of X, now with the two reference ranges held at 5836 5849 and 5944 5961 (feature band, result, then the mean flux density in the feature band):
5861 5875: 0.71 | 4.17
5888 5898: 1.94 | 3.49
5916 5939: -0.35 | 4.3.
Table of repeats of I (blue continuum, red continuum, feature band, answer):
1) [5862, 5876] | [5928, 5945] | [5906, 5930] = 0.7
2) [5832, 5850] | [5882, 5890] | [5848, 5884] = -1.4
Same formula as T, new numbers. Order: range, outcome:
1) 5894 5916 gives 3.95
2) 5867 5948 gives 4.09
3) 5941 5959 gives 4.23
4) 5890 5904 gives 3.67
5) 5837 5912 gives 4.07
